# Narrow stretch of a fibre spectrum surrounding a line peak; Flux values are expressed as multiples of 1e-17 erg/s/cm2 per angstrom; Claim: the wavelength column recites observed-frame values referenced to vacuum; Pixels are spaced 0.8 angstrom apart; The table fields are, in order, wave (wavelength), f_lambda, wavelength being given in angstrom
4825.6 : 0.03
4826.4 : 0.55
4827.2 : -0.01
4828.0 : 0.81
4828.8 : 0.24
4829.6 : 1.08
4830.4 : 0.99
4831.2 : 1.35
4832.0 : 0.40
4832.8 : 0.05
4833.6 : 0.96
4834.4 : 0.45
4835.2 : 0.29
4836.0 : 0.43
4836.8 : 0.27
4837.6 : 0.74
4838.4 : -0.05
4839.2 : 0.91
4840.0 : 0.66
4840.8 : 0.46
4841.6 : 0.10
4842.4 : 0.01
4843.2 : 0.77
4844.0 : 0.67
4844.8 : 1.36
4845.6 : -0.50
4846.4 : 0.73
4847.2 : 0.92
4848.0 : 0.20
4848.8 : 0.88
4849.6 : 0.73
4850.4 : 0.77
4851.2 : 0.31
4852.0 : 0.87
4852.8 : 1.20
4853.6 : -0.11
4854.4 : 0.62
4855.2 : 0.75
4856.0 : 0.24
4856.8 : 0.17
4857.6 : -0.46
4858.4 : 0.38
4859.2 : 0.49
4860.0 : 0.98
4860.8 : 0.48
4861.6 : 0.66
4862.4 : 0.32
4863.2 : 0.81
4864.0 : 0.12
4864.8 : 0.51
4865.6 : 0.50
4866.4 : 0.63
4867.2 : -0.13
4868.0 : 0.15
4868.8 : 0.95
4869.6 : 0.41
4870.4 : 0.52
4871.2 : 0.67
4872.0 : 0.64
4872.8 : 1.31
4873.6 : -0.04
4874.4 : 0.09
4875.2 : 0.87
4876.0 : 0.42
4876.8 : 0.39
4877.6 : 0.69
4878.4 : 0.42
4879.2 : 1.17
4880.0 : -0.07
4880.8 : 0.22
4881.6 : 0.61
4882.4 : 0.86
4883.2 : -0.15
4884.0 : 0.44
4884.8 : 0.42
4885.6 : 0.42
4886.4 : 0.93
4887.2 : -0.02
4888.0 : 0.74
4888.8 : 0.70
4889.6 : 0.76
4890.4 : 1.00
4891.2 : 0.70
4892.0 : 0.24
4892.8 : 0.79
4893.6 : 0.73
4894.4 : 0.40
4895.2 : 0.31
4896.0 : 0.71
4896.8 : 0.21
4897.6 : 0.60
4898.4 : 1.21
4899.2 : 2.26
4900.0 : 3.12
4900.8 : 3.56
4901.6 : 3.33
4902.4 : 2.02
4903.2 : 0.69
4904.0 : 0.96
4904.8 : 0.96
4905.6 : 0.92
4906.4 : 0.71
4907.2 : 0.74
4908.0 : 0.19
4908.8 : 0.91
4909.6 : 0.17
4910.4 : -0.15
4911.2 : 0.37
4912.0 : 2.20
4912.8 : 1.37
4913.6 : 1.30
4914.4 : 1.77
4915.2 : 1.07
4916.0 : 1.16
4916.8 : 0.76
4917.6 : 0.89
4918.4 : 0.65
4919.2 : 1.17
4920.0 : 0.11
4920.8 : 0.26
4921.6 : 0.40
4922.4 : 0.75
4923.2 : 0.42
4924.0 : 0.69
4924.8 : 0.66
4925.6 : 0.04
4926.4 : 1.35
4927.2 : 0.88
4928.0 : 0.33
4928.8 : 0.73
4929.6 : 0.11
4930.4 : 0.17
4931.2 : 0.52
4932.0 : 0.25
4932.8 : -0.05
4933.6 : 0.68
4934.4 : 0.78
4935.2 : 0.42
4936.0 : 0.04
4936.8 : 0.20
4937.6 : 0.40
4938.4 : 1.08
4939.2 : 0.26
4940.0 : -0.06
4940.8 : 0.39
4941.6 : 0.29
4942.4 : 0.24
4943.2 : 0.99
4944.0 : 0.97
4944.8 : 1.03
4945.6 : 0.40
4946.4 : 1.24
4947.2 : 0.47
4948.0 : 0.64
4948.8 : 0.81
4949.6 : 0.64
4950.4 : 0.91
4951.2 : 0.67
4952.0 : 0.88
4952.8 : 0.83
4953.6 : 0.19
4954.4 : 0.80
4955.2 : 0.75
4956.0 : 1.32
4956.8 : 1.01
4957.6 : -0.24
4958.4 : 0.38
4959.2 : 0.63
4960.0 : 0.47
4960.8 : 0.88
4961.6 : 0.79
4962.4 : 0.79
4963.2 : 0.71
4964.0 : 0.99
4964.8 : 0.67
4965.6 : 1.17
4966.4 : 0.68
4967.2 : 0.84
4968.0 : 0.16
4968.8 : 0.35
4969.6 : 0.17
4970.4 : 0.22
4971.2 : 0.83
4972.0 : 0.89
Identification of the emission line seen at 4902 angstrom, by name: Mg II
